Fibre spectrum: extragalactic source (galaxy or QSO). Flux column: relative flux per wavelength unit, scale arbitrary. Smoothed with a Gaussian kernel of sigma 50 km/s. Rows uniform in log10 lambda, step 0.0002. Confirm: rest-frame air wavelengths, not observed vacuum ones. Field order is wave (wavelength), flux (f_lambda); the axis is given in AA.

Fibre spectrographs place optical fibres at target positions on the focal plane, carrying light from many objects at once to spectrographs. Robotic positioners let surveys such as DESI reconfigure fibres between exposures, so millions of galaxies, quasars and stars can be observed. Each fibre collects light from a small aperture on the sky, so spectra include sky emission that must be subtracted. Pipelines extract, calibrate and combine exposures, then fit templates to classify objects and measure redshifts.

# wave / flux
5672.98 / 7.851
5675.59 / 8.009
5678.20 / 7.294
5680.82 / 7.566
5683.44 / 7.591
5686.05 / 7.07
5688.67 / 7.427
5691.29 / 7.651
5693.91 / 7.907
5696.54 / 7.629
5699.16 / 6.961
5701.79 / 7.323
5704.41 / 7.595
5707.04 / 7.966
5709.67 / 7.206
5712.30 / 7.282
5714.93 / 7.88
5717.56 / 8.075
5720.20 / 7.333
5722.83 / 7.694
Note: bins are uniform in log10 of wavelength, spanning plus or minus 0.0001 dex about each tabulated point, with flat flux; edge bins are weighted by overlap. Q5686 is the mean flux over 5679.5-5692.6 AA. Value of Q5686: 7.46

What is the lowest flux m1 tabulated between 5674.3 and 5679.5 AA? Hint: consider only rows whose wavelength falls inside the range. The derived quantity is 7.294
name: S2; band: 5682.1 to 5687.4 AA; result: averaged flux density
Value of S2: 7.34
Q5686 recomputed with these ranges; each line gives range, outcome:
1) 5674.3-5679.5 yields 7.66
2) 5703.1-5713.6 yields 7.51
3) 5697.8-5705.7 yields 7.3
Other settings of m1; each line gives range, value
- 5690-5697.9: 7.629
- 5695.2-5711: 6.961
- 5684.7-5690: 7.07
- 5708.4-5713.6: 7.206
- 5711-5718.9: 7.282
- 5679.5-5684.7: 7.566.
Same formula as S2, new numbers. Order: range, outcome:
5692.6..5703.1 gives 7.45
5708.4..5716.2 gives 7.46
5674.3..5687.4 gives 7.51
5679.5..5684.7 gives 7.57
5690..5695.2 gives 7.78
